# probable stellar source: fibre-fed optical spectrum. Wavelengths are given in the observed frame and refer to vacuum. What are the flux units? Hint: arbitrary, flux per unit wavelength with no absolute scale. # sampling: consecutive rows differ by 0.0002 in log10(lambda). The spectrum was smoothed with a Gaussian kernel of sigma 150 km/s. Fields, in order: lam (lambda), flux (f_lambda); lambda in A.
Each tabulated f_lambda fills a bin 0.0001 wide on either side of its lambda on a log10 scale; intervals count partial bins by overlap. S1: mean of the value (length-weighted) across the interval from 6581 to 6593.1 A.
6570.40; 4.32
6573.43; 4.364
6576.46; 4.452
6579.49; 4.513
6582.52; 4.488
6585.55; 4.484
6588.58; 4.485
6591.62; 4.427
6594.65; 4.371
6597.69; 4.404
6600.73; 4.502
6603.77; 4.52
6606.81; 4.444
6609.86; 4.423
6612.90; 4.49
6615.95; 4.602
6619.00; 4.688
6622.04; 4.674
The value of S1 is 4.47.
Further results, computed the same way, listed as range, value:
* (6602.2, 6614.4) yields 4.47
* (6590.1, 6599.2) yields 4.4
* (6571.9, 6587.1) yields 4.46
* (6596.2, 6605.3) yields 4.48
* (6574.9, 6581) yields 4.48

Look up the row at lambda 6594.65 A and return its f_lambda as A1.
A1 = 4.371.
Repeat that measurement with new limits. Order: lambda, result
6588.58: 4.485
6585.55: 4.484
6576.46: 4.452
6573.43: 4.364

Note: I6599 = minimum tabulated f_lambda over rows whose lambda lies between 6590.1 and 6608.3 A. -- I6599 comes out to 4.371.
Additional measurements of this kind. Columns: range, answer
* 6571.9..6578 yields 4.364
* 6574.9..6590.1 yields 4.452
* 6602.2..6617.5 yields 4.423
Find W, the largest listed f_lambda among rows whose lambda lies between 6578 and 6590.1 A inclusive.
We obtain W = 4.513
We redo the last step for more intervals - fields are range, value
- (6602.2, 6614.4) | 4.52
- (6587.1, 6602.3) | 4.502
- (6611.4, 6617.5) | 4.602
